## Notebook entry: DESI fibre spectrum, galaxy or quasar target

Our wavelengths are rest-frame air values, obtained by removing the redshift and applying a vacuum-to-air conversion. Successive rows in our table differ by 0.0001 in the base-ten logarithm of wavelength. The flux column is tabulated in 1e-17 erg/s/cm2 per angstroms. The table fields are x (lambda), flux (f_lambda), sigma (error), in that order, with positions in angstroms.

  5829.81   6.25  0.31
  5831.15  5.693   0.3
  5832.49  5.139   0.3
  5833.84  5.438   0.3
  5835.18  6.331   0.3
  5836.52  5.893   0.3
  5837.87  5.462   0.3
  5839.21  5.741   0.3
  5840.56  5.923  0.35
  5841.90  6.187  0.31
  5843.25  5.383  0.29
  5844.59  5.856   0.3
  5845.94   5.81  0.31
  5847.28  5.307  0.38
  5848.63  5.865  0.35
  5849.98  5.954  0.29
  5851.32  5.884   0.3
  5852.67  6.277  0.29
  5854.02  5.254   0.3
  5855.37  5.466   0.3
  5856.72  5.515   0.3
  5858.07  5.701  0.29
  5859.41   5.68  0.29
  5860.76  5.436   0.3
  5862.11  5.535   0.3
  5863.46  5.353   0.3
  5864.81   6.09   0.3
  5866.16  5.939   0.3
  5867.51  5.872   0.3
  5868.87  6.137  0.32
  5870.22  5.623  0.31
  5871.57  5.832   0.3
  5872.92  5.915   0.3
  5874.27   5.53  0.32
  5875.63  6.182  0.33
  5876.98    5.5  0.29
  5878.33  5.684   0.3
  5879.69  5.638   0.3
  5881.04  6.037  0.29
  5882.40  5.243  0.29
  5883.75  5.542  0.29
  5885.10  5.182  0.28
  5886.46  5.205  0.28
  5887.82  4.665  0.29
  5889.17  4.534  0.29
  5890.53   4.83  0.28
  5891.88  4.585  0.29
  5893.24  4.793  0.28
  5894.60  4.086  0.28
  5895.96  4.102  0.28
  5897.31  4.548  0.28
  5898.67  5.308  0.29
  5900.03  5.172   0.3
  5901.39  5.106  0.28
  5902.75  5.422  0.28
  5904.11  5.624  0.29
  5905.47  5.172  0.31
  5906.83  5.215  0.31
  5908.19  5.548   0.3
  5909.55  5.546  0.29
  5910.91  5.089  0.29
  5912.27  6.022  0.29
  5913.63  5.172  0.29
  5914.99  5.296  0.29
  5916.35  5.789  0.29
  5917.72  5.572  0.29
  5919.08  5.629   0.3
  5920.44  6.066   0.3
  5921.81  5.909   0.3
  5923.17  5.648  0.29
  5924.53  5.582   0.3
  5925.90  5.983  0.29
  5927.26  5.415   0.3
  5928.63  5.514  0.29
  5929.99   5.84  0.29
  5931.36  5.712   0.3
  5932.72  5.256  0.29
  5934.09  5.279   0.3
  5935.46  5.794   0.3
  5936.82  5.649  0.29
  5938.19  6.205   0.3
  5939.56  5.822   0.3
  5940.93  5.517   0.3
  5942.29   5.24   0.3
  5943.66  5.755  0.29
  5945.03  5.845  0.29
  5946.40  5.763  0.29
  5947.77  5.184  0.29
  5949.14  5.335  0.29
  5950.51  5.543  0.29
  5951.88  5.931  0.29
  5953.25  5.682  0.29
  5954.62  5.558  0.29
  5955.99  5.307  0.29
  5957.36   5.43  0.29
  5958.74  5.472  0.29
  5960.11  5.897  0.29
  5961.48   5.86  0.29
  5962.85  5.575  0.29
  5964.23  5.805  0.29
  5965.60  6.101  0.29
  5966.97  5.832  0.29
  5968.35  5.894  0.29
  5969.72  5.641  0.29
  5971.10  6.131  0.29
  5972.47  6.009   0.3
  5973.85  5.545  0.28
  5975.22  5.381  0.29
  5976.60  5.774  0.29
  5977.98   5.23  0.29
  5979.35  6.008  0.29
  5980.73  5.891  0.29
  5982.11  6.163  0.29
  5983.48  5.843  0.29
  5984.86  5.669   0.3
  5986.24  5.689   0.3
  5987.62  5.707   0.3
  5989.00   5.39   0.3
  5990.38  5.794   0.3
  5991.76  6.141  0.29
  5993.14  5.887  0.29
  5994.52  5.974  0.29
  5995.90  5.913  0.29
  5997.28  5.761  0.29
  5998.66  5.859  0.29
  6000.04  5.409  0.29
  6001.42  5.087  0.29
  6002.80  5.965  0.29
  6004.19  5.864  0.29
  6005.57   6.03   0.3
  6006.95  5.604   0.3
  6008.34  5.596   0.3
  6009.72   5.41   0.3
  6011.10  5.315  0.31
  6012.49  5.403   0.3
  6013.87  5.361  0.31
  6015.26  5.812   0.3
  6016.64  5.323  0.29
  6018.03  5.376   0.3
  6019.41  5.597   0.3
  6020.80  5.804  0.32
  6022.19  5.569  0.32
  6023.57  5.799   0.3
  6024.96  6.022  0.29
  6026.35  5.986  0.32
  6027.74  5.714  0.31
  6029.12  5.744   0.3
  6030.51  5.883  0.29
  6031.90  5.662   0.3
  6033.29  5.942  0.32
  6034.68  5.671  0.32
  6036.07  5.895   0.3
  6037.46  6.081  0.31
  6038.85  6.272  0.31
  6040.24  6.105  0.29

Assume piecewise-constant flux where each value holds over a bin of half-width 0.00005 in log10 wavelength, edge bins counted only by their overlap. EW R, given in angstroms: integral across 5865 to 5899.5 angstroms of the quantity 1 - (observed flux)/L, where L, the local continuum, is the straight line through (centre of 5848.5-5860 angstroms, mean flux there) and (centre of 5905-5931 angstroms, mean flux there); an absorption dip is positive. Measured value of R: 2.18 angstroms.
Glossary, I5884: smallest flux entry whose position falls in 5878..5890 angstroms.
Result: 4.534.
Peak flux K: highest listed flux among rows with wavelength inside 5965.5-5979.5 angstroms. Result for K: 6.131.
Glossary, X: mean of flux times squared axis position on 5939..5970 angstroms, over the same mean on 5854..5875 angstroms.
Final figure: 1.0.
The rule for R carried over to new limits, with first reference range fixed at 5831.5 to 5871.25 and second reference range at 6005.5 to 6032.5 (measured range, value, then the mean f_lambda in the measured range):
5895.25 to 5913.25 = 1.5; 5.22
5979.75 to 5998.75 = -0.6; 5.84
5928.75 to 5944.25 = 0.1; 5.64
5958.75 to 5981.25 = -0.4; 5.78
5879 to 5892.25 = 1.3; 5.16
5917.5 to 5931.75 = -0.1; 5.72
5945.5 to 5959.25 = 0.4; 5.52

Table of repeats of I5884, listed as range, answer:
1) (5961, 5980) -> 5.23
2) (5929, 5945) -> 5.24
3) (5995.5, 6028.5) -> 5.087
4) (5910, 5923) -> 5.089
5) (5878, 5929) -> 4.086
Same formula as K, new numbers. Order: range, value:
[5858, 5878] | 6.182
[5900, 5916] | 6.022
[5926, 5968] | 6.205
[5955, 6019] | 6.163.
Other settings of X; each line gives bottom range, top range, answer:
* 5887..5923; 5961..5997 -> 1.15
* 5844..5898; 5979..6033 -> 1.10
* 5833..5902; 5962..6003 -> 1.09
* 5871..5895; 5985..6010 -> 1.13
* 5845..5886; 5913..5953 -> 1.01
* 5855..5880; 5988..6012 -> 1.04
